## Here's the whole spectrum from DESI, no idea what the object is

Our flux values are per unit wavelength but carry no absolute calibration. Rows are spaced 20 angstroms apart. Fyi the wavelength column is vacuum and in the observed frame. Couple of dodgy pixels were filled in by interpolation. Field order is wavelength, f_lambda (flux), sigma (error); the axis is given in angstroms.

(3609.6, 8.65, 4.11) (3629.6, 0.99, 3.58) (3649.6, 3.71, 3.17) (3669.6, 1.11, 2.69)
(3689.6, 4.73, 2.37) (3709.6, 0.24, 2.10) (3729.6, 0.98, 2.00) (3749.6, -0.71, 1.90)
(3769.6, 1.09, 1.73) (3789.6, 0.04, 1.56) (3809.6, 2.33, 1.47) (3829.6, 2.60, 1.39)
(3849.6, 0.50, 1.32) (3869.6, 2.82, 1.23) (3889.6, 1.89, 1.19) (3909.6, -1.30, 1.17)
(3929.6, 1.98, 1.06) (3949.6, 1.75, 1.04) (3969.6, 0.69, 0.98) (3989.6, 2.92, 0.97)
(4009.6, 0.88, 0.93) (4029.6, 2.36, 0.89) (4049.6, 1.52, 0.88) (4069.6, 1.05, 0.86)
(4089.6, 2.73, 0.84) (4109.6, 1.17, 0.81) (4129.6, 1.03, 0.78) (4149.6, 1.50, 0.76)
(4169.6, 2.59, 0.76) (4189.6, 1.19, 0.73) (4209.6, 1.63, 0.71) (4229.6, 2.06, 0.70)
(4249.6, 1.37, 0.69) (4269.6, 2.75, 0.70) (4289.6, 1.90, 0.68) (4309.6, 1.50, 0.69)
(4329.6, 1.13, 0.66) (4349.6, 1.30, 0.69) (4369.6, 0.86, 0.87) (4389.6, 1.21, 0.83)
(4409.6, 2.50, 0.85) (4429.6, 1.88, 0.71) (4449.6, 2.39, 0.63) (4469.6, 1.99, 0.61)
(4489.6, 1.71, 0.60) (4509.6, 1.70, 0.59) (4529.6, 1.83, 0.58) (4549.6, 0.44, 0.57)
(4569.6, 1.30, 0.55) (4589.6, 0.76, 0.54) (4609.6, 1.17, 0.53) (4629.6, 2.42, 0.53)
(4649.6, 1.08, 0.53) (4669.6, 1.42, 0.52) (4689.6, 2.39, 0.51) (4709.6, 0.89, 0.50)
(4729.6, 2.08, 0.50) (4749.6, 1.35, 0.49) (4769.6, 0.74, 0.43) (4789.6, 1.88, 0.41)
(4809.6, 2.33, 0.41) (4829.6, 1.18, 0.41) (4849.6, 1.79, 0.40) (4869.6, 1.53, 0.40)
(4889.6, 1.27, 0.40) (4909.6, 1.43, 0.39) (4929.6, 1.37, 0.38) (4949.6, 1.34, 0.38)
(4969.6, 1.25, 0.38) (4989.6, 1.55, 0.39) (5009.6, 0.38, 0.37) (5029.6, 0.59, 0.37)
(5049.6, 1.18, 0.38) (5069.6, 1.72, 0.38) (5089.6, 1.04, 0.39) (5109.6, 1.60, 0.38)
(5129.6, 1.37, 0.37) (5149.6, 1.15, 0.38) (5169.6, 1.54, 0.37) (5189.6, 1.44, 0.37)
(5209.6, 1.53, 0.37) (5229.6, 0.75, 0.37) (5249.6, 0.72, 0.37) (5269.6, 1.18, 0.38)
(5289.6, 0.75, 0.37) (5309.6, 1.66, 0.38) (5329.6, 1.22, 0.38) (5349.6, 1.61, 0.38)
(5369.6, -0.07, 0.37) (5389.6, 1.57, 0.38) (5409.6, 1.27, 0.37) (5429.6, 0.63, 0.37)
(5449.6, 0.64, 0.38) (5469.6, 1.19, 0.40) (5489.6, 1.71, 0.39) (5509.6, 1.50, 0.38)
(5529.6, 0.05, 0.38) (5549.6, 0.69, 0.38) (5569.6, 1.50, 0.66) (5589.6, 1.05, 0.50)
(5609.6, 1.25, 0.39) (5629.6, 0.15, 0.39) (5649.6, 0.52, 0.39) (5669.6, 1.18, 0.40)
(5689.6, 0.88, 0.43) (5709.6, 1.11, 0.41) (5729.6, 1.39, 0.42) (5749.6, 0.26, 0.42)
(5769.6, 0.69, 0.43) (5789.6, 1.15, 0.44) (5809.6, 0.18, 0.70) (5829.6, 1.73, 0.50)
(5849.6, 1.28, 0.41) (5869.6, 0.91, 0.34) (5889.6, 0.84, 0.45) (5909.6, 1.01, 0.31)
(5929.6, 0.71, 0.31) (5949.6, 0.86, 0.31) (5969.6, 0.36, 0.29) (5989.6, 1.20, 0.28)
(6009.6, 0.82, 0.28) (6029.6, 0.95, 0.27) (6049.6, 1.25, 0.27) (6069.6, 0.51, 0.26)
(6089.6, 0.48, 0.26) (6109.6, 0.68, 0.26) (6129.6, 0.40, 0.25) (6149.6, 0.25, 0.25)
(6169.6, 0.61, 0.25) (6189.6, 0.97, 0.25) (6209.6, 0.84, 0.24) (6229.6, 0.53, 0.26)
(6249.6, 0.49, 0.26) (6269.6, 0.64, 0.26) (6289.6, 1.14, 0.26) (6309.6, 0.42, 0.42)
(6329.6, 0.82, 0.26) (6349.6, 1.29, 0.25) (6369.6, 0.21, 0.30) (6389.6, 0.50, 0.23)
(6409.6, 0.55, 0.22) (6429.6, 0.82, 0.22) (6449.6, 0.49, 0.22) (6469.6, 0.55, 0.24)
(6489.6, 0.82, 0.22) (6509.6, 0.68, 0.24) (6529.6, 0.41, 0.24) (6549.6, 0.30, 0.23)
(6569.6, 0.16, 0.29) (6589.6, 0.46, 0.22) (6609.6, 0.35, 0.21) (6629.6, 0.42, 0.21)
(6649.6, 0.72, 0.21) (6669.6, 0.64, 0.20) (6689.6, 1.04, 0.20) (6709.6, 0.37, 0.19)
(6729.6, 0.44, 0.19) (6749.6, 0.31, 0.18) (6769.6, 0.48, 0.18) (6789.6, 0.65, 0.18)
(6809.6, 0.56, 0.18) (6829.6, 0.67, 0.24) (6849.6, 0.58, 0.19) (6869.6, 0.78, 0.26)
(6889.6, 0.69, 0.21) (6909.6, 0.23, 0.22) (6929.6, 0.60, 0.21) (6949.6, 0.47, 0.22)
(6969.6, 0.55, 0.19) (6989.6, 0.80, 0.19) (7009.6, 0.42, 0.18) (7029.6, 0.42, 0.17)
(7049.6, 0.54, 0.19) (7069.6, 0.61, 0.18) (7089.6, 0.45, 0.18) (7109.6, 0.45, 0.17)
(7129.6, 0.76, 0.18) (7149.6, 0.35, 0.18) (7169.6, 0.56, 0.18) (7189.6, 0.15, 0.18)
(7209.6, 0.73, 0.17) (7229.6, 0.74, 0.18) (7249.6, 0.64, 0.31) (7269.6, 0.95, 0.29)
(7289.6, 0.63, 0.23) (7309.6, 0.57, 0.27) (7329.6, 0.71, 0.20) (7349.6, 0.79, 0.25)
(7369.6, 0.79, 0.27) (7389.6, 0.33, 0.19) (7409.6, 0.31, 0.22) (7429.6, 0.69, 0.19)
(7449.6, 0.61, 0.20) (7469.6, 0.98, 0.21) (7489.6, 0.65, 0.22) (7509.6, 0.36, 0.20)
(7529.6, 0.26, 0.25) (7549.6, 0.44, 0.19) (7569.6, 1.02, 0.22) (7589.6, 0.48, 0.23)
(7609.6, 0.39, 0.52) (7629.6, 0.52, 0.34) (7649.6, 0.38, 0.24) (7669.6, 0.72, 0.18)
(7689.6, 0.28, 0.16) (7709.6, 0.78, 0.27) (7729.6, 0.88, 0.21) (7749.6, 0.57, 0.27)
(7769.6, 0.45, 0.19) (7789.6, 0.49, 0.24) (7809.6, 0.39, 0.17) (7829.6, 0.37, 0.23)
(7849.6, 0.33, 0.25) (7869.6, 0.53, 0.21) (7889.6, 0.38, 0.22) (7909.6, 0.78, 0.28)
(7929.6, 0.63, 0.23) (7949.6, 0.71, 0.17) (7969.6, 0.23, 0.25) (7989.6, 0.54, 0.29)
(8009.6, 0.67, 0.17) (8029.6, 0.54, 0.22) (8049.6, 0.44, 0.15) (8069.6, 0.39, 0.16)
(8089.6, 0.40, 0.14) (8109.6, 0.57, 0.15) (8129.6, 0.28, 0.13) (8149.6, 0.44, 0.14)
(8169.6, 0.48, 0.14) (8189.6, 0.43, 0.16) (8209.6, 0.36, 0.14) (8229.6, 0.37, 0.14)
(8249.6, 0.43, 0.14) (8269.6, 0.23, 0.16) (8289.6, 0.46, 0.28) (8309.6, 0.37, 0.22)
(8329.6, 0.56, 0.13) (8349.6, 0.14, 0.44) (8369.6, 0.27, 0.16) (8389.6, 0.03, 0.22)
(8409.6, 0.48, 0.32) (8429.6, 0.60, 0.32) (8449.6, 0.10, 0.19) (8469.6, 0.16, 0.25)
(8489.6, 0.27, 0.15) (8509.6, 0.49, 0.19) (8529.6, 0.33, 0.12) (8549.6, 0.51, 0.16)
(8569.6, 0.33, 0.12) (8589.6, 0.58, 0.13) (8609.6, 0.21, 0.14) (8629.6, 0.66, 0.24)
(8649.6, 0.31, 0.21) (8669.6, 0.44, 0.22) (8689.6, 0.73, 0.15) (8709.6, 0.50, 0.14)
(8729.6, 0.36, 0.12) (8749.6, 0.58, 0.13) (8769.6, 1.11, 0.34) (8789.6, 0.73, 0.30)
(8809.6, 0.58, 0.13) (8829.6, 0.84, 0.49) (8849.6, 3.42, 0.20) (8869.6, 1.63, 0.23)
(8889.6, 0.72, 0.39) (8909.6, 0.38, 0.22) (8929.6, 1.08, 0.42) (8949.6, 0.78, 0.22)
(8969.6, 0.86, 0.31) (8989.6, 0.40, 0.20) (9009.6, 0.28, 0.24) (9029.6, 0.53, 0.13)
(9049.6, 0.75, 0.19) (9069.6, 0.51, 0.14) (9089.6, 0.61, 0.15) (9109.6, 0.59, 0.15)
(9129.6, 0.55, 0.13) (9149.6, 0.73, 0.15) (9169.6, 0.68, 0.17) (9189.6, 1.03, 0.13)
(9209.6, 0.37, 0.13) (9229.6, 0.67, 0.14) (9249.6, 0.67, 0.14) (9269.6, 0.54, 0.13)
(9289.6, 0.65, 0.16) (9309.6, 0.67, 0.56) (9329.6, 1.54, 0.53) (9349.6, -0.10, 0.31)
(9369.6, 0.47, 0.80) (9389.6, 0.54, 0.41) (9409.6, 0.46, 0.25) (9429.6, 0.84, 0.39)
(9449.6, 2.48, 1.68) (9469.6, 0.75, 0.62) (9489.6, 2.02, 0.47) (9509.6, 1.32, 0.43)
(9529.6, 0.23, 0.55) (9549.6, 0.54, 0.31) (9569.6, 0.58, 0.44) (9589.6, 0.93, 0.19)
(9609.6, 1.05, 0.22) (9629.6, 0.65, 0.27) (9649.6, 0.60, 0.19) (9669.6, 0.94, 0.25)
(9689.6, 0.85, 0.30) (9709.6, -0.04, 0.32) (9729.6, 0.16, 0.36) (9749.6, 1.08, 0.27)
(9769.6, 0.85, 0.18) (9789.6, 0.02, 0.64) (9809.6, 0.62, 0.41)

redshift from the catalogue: 1.375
